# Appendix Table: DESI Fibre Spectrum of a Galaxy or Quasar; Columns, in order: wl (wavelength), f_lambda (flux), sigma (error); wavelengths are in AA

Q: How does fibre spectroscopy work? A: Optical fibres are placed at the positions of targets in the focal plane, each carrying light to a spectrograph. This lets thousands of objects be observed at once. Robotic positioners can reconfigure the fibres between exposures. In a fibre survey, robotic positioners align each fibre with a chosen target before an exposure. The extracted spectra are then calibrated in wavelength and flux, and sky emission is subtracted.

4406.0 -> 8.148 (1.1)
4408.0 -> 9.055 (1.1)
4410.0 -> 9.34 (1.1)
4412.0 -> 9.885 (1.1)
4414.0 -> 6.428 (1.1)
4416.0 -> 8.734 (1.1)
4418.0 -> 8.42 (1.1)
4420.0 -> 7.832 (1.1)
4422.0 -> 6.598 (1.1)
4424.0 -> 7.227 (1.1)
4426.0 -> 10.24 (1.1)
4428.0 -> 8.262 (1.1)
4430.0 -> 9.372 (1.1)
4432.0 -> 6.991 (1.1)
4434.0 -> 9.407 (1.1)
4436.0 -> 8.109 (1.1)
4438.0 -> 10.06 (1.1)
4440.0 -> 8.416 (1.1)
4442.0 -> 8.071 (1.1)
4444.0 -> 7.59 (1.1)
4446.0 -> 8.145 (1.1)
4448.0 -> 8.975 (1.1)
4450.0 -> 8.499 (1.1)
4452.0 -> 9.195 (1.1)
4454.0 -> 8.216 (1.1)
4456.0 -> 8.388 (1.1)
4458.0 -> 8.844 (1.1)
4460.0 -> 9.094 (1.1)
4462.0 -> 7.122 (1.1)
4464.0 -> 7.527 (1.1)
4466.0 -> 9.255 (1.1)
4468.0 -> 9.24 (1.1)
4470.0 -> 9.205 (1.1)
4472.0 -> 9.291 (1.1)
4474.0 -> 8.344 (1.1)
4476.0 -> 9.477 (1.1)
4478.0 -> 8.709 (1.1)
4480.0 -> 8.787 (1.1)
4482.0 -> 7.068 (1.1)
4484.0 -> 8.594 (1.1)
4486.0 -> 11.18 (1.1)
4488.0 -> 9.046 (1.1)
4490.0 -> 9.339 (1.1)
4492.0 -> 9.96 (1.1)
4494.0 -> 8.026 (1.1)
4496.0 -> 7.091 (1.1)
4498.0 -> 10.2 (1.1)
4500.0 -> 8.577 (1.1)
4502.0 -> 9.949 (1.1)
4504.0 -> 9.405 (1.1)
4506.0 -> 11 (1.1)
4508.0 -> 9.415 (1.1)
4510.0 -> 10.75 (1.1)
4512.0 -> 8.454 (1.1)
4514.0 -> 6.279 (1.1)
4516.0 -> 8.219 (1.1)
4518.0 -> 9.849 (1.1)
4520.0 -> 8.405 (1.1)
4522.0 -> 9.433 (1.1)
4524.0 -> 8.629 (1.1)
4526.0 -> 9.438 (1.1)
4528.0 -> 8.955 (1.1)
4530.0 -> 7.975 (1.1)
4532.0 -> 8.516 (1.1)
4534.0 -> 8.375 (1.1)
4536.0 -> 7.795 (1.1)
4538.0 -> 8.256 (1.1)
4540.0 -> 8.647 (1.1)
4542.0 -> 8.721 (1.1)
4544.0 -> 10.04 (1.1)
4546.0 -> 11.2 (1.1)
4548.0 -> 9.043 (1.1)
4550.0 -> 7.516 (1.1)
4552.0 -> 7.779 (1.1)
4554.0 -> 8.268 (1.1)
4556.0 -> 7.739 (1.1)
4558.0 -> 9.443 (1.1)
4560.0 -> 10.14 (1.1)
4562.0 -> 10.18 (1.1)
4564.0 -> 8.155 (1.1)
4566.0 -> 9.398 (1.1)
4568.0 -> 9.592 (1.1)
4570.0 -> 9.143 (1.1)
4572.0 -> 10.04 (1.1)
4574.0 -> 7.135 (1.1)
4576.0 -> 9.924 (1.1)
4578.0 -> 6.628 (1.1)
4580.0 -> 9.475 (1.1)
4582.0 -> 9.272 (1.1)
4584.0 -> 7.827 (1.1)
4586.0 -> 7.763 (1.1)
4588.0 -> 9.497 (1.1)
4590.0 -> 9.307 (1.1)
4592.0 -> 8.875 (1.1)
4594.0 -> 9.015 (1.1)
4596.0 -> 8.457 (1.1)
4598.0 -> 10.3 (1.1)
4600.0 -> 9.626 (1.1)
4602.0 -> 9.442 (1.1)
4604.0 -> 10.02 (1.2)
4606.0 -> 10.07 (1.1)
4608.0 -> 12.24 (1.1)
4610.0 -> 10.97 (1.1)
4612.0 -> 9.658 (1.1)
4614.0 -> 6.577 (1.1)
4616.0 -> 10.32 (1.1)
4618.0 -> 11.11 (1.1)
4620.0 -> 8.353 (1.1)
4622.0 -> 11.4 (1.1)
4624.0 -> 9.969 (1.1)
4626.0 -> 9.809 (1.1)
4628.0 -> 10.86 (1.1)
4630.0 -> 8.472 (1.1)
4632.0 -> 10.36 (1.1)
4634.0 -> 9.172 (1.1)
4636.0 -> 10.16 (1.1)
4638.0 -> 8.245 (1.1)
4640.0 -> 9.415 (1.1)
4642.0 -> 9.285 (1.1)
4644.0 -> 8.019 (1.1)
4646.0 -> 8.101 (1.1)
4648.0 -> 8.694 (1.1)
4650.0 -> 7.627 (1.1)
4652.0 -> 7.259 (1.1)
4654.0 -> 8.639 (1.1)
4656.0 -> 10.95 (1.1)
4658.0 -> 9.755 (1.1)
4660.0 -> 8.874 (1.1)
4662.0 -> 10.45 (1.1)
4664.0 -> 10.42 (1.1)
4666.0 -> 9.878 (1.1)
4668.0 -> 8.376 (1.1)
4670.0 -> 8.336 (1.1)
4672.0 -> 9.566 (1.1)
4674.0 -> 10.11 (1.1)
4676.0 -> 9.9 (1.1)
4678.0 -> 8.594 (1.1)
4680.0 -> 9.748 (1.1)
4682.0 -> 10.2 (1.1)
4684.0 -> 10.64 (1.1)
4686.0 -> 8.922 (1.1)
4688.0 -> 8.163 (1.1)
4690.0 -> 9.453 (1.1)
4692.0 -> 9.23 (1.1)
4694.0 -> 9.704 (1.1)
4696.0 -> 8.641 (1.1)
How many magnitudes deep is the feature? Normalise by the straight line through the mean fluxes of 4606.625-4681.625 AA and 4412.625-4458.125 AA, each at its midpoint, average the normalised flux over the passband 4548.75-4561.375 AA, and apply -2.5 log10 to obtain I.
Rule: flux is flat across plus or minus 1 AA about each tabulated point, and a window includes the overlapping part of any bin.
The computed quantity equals 0.06 mag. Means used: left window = 8.35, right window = 9.46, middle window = 8.54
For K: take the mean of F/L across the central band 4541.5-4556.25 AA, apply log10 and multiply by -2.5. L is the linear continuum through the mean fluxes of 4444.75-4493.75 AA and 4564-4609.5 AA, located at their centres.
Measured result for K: 0.029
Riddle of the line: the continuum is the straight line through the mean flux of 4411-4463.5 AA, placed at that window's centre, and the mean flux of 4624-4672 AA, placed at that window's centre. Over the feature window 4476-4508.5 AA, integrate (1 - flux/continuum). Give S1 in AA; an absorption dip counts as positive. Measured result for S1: -2.1 AA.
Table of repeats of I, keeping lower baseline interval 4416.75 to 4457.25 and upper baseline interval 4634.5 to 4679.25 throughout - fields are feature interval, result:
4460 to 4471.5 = -0.01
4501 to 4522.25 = -0.07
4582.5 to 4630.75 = -0.07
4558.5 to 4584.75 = -0.02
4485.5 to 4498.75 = -0.07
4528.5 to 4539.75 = 0.06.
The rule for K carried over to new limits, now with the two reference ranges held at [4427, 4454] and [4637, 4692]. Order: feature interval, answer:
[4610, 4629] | -0.09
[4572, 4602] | 0.01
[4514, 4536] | 0.02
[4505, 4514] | -0.09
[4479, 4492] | -0.05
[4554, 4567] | -0.03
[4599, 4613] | -0.14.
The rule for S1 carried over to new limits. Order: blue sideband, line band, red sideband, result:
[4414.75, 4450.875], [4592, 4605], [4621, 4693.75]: -0.5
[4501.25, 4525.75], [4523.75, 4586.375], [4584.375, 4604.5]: 2.5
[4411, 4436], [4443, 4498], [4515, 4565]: -1.3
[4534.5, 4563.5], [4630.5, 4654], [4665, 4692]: 1.2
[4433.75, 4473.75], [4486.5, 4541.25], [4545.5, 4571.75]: -0.4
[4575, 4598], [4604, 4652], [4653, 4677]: -1.4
